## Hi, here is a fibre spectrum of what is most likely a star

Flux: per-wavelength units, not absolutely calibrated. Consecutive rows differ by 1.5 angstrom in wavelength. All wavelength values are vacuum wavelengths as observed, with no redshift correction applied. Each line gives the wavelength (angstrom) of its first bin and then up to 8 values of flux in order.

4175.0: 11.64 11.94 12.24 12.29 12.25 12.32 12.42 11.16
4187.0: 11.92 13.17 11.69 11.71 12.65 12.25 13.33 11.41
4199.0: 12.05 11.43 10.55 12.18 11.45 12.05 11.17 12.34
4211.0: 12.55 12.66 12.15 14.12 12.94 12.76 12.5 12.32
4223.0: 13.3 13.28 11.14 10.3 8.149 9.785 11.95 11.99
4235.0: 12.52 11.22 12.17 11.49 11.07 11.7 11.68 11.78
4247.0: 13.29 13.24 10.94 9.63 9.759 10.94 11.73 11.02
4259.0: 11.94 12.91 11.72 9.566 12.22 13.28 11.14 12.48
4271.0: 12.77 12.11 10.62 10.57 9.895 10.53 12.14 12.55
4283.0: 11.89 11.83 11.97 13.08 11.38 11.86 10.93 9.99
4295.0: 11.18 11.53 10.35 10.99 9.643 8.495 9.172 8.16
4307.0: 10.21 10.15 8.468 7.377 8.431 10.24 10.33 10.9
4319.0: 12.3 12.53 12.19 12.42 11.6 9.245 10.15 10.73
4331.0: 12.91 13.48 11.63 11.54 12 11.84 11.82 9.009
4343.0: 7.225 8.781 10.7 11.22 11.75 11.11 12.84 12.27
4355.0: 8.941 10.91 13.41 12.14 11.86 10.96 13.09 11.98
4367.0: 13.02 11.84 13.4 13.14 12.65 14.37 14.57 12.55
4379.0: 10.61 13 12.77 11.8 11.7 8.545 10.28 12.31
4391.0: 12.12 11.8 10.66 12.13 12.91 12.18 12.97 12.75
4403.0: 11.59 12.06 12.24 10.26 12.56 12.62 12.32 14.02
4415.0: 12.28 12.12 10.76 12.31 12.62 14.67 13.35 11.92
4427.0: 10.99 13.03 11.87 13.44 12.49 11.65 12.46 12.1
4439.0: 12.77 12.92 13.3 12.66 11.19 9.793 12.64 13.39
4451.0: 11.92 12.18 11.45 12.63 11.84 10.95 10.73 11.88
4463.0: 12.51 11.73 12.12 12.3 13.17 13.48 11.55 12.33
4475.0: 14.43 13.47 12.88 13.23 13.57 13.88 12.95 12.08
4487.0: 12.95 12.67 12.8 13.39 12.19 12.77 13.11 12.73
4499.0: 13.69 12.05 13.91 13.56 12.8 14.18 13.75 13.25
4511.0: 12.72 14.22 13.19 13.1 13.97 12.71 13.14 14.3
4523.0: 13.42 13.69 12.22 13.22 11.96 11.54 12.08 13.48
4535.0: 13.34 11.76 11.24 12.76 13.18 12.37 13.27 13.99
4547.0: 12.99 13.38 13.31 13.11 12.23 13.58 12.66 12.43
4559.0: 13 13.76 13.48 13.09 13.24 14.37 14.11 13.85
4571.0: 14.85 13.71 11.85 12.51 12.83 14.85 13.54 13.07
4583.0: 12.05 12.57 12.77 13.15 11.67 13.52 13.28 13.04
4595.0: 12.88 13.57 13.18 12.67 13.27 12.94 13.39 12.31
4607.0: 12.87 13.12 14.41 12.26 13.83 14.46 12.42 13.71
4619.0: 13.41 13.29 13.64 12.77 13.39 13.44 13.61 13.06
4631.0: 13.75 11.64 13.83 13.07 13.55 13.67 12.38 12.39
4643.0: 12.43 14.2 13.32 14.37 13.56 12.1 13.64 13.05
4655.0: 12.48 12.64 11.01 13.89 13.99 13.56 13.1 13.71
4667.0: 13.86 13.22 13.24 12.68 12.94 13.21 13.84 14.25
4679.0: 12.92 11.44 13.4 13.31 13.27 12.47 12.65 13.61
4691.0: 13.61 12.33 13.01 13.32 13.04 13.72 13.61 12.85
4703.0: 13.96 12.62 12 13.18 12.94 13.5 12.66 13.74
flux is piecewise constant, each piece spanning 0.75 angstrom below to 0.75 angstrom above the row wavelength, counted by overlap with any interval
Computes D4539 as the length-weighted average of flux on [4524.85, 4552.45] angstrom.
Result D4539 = 12.7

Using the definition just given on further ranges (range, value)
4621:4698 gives 13.2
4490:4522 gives 13.3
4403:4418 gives 12.2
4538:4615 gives 13.2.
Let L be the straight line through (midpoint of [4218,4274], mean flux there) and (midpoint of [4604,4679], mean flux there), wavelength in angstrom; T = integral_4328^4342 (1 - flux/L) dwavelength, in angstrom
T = 0.4 angstrom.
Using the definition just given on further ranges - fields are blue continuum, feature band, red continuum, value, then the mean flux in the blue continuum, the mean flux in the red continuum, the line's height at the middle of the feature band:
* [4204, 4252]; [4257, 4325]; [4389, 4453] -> 5.62 angstrom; 11.9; 12.3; 12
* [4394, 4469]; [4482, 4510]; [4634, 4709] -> -1.36 angstrom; 12.2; 13.1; 12.5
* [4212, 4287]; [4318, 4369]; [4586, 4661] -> 2.63 angstrom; 11.7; 13.1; 12.1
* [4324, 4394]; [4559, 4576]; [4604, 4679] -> -0.94 angstrom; 11.6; 13.2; 12.8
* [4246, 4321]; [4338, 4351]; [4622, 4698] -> 1.16 angstrom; 11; 13.2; 11.4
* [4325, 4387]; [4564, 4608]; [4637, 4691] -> -1.37 angstrom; 11.7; 13.1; 12.8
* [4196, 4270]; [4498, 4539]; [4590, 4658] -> -0.84 angstrom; 11.8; 13.2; 12.8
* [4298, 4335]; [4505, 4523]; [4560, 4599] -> -1.29 angstrom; 10.5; 13.3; 12.6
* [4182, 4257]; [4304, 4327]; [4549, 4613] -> 3.61 angstrom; 11.8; 13.2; 12.2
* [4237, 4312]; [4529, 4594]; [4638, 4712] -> -2.44 angstrom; 11.1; 13.1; 12.6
